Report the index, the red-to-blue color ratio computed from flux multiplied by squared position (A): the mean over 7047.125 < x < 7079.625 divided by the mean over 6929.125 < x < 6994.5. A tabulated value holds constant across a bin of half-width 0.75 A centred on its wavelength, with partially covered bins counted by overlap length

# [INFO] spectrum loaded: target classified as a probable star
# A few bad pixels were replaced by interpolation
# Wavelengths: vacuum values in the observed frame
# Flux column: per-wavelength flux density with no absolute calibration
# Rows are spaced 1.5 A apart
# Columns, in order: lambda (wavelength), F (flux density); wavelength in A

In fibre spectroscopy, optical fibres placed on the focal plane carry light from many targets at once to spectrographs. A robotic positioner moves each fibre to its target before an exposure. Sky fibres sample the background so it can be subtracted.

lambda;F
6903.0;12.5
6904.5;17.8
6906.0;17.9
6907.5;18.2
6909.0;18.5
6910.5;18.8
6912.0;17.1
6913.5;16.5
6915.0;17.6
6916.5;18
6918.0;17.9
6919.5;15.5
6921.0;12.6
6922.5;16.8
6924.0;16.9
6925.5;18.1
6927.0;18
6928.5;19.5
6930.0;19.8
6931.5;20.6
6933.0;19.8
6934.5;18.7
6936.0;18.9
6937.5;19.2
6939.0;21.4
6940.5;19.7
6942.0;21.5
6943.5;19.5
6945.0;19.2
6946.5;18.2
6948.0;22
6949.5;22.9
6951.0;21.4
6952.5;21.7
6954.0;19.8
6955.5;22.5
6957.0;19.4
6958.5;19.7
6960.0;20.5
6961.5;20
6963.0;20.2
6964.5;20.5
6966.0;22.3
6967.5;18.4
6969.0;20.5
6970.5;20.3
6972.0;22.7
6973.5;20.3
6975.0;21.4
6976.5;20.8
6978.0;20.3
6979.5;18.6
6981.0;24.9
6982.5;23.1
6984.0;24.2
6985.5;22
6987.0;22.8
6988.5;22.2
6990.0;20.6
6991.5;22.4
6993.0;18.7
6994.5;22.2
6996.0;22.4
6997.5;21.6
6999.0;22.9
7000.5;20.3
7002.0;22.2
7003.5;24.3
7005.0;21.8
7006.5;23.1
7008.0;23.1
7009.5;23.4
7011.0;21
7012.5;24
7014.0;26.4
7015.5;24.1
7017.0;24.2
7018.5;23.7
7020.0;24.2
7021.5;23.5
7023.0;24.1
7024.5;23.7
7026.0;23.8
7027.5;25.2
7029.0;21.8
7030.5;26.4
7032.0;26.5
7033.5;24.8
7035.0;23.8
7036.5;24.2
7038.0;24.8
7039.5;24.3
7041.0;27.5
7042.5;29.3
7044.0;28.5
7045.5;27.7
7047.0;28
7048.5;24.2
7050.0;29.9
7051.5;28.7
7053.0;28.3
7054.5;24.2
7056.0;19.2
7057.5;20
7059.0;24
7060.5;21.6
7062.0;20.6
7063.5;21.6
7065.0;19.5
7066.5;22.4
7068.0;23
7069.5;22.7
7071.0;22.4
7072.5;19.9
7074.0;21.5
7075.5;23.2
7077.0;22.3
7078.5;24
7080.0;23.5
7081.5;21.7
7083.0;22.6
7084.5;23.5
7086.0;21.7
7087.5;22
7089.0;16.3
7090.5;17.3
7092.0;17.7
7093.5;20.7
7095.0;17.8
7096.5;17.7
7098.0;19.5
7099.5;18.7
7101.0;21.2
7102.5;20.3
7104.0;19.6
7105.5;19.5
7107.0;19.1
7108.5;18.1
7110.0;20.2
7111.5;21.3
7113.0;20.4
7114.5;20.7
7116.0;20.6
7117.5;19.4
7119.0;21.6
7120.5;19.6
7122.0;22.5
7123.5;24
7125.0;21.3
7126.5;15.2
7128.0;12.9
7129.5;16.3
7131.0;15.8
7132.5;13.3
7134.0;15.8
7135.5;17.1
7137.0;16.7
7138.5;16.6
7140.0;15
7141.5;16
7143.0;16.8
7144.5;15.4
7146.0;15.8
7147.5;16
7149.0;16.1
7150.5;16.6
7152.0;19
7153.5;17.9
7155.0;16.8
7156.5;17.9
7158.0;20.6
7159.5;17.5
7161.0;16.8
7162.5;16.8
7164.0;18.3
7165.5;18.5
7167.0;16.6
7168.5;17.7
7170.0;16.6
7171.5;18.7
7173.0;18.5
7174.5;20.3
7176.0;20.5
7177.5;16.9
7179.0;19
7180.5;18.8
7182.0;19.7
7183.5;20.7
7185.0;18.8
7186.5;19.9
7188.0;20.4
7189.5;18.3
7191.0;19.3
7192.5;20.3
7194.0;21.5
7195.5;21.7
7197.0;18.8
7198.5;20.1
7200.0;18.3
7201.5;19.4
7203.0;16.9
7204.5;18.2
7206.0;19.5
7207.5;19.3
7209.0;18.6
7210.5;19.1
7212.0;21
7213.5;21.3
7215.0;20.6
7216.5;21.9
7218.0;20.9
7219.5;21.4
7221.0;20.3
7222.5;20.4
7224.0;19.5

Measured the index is 1.1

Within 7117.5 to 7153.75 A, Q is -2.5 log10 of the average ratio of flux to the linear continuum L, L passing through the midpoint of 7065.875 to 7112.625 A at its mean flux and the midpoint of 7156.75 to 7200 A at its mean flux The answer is 0.15 mag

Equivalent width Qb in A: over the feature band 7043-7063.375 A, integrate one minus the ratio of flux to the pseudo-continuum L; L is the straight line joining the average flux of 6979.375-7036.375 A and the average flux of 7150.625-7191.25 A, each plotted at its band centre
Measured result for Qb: -2.84 A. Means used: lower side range 23.2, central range 24.9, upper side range 18.5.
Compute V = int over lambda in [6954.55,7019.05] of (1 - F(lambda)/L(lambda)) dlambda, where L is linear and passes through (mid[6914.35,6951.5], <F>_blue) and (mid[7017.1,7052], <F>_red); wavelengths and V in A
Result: 1.7 A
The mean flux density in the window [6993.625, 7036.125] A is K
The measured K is 23.5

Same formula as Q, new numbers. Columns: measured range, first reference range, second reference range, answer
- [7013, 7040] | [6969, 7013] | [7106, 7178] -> -0.16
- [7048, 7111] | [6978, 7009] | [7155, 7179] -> -0.07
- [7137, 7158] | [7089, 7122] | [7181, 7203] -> 0.17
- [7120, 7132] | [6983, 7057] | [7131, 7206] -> 0.08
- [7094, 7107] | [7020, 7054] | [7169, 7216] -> 0.20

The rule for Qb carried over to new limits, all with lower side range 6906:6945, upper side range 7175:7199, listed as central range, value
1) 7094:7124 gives -1.2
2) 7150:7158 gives 0.6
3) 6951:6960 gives -1.0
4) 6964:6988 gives -3.7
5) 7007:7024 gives -4.5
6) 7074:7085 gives -2.1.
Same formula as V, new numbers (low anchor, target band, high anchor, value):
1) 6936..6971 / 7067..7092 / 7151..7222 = -2.4 A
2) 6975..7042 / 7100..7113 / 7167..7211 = 0.7 A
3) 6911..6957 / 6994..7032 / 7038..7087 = -2.5 A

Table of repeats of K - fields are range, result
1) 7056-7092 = 21.5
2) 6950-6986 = 21.1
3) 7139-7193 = 18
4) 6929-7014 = 21.2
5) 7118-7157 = 17.2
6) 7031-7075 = 24.3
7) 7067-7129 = 20.4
